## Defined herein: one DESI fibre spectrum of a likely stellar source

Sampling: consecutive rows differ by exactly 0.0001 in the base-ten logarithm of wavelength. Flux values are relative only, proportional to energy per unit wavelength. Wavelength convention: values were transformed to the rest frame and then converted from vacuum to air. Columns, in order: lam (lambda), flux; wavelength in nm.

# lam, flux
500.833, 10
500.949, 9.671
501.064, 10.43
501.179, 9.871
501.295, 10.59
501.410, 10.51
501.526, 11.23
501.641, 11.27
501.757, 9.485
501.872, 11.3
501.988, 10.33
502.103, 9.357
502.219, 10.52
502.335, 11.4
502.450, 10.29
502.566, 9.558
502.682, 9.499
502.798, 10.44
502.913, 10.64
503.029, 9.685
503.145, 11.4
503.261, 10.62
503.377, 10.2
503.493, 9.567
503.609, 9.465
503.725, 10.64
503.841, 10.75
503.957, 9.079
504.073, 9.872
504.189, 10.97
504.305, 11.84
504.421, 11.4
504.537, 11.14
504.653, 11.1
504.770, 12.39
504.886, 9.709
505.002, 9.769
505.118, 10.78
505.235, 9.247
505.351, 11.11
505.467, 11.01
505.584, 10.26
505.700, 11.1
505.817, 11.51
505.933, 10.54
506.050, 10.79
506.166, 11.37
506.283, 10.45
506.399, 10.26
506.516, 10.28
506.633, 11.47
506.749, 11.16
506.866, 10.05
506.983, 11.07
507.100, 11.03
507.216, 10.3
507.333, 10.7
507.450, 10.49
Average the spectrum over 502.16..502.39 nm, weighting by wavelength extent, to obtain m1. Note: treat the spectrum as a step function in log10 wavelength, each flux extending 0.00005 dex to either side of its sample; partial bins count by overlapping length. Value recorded 10.9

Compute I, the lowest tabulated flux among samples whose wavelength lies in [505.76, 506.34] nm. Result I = 10.45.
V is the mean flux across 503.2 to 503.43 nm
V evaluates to 10.4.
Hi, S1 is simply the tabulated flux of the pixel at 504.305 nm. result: 11.84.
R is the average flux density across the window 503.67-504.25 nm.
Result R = 10.3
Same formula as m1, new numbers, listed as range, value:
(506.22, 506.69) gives 10.6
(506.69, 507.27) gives 10.7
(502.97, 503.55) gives 10.3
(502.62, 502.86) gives 9.99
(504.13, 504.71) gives 11.3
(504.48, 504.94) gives 11.1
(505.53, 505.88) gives 11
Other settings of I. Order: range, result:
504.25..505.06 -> 9.709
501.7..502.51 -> 9.357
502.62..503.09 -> 9.499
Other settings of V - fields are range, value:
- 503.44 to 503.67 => 9.53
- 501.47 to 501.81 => 10.7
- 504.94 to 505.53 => 10.4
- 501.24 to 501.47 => 10.6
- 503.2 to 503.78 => 10.1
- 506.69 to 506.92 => 10.6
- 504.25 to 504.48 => 11.6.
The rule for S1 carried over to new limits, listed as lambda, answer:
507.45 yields 10.49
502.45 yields 10.29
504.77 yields 12.39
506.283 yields 10.45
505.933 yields 10.54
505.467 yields 11.01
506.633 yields 11.47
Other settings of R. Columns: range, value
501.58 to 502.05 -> 10.6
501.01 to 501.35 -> 10.3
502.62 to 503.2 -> 10.3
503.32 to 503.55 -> 9.88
